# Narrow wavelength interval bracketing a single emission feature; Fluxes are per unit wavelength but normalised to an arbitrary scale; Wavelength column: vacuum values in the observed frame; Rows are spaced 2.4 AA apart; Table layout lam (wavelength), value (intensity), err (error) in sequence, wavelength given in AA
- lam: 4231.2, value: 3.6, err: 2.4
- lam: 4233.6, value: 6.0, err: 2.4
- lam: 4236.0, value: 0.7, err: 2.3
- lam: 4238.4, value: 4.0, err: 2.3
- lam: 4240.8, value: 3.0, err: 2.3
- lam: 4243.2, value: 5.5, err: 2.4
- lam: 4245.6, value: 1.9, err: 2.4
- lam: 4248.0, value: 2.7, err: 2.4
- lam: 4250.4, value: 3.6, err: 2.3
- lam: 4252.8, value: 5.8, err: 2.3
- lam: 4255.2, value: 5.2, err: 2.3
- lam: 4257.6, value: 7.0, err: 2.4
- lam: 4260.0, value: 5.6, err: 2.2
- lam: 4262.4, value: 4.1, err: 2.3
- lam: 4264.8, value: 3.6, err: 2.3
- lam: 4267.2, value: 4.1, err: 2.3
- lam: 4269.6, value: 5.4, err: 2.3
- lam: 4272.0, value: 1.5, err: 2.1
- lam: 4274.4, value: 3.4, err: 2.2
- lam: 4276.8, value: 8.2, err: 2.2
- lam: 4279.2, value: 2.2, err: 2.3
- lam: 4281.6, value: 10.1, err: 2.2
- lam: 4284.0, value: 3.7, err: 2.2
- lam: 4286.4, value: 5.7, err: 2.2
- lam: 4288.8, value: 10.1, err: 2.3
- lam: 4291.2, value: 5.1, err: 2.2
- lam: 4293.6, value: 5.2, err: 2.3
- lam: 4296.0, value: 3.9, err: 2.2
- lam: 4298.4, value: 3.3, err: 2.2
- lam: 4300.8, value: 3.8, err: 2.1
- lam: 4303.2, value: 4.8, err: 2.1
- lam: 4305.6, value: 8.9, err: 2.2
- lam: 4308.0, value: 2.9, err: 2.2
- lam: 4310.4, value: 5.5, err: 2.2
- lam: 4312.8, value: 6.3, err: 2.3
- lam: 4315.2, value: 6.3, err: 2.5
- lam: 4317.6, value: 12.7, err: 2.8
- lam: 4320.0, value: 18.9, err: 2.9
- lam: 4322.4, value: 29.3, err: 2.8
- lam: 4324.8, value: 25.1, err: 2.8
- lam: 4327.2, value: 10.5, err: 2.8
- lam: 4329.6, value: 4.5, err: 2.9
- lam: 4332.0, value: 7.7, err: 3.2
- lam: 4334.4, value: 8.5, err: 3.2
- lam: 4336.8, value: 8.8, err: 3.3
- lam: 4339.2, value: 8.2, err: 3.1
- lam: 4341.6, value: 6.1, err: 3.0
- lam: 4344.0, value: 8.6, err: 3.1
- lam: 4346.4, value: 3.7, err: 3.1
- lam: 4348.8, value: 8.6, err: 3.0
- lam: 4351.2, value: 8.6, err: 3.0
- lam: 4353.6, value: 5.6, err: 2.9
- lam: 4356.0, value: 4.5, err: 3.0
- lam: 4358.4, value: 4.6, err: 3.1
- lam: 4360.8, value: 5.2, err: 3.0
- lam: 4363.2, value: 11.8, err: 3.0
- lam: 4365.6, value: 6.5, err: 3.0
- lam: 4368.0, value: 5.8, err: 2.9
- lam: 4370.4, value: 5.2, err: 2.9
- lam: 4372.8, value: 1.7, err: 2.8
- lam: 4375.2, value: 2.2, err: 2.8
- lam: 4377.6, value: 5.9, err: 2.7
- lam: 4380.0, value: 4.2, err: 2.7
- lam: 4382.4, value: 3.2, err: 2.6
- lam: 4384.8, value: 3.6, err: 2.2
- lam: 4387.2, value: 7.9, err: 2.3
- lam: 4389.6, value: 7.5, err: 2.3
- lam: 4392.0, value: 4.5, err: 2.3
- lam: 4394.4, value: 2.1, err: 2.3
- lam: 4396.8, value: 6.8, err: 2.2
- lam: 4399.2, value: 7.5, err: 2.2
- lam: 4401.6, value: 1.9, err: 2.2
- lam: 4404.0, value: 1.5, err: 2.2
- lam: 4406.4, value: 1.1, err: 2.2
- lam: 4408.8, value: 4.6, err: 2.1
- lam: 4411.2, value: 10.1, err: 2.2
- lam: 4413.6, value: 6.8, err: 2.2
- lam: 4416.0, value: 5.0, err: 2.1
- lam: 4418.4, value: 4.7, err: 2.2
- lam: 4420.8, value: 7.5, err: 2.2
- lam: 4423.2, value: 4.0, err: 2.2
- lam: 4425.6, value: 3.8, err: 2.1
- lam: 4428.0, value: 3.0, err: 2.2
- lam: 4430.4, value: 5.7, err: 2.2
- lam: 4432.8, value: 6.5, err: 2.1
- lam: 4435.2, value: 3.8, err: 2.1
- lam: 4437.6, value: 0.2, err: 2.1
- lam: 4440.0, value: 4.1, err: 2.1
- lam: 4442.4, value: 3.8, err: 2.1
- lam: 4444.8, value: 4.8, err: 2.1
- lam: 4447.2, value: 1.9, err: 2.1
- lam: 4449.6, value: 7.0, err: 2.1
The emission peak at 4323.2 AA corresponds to [O II] 3727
